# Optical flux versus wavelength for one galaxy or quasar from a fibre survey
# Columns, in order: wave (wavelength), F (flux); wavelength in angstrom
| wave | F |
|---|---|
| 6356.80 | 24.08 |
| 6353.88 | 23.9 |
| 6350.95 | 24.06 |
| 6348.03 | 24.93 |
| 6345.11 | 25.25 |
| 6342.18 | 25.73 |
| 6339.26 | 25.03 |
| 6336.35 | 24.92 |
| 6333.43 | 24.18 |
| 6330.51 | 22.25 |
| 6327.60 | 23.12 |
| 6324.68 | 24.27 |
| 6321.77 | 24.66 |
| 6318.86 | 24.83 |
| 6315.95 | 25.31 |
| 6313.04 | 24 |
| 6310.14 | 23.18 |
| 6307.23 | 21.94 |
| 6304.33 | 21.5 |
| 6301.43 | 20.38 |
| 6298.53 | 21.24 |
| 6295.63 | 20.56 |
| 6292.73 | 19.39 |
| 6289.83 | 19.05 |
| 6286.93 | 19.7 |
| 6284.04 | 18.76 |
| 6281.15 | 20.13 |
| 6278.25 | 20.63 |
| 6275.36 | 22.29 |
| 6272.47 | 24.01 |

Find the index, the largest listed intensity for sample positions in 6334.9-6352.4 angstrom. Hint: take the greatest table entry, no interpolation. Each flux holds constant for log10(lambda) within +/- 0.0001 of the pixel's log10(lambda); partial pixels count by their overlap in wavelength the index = 25.73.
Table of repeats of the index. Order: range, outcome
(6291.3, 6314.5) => 24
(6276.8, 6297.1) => 20.63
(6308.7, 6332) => 25.31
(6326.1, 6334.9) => 24.18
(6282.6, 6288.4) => 19.7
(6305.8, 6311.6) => 23.18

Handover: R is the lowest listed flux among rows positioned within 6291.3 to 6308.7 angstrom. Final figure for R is 19.39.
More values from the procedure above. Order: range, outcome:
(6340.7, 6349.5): 24.93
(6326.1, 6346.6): 22.25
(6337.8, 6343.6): 25.03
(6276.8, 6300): 18.76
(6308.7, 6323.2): 23.18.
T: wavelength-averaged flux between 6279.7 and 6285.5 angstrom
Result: 19.5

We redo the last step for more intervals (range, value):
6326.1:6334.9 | 23.2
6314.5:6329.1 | 24.4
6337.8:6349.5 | 25.2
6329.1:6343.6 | 24.4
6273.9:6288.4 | 20.3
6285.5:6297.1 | 19.7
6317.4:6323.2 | 24.7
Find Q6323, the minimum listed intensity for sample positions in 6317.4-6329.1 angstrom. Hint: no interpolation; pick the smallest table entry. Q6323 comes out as 23.12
